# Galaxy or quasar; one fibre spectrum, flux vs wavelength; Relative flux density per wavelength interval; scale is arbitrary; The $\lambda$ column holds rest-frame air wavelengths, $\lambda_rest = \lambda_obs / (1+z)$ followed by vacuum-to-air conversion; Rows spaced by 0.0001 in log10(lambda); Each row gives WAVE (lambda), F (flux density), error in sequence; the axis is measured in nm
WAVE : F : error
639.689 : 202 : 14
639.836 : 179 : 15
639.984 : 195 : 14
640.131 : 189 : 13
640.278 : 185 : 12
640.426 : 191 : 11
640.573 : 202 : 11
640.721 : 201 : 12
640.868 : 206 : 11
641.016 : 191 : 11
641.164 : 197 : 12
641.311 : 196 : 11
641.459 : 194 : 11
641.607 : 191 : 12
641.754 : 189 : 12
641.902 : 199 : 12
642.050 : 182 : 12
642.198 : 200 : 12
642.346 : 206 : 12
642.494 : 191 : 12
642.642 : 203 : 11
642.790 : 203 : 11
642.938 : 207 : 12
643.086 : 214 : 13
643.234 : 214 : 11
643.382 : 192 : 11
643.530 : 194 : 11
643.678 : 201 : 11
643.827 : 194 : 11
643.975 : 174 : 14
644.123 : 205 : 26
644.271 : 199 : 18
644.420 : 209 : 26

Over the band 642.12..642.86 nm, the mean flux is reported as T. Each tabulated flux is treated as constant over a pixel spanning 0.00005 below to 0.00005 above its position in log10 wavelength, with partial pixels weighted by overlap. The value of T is 200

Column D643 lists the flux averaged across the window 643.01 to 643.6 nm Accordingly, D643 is 204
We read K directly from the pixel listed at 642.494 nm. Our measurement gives 191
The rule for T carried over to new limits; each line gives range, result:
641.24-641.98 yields 194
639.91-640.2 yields 192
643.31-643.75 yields 196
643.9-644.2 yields 190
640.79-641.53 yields 197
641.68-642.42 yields 195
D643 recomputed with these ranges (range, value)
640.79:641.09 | 198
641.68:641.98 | 194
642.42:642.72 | 197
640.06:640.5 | 188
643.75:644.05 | 184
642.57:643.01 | 204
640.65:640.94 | 204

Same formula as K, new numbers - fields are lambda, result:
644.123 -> 205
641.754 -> 189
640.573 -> 202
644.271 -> 199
